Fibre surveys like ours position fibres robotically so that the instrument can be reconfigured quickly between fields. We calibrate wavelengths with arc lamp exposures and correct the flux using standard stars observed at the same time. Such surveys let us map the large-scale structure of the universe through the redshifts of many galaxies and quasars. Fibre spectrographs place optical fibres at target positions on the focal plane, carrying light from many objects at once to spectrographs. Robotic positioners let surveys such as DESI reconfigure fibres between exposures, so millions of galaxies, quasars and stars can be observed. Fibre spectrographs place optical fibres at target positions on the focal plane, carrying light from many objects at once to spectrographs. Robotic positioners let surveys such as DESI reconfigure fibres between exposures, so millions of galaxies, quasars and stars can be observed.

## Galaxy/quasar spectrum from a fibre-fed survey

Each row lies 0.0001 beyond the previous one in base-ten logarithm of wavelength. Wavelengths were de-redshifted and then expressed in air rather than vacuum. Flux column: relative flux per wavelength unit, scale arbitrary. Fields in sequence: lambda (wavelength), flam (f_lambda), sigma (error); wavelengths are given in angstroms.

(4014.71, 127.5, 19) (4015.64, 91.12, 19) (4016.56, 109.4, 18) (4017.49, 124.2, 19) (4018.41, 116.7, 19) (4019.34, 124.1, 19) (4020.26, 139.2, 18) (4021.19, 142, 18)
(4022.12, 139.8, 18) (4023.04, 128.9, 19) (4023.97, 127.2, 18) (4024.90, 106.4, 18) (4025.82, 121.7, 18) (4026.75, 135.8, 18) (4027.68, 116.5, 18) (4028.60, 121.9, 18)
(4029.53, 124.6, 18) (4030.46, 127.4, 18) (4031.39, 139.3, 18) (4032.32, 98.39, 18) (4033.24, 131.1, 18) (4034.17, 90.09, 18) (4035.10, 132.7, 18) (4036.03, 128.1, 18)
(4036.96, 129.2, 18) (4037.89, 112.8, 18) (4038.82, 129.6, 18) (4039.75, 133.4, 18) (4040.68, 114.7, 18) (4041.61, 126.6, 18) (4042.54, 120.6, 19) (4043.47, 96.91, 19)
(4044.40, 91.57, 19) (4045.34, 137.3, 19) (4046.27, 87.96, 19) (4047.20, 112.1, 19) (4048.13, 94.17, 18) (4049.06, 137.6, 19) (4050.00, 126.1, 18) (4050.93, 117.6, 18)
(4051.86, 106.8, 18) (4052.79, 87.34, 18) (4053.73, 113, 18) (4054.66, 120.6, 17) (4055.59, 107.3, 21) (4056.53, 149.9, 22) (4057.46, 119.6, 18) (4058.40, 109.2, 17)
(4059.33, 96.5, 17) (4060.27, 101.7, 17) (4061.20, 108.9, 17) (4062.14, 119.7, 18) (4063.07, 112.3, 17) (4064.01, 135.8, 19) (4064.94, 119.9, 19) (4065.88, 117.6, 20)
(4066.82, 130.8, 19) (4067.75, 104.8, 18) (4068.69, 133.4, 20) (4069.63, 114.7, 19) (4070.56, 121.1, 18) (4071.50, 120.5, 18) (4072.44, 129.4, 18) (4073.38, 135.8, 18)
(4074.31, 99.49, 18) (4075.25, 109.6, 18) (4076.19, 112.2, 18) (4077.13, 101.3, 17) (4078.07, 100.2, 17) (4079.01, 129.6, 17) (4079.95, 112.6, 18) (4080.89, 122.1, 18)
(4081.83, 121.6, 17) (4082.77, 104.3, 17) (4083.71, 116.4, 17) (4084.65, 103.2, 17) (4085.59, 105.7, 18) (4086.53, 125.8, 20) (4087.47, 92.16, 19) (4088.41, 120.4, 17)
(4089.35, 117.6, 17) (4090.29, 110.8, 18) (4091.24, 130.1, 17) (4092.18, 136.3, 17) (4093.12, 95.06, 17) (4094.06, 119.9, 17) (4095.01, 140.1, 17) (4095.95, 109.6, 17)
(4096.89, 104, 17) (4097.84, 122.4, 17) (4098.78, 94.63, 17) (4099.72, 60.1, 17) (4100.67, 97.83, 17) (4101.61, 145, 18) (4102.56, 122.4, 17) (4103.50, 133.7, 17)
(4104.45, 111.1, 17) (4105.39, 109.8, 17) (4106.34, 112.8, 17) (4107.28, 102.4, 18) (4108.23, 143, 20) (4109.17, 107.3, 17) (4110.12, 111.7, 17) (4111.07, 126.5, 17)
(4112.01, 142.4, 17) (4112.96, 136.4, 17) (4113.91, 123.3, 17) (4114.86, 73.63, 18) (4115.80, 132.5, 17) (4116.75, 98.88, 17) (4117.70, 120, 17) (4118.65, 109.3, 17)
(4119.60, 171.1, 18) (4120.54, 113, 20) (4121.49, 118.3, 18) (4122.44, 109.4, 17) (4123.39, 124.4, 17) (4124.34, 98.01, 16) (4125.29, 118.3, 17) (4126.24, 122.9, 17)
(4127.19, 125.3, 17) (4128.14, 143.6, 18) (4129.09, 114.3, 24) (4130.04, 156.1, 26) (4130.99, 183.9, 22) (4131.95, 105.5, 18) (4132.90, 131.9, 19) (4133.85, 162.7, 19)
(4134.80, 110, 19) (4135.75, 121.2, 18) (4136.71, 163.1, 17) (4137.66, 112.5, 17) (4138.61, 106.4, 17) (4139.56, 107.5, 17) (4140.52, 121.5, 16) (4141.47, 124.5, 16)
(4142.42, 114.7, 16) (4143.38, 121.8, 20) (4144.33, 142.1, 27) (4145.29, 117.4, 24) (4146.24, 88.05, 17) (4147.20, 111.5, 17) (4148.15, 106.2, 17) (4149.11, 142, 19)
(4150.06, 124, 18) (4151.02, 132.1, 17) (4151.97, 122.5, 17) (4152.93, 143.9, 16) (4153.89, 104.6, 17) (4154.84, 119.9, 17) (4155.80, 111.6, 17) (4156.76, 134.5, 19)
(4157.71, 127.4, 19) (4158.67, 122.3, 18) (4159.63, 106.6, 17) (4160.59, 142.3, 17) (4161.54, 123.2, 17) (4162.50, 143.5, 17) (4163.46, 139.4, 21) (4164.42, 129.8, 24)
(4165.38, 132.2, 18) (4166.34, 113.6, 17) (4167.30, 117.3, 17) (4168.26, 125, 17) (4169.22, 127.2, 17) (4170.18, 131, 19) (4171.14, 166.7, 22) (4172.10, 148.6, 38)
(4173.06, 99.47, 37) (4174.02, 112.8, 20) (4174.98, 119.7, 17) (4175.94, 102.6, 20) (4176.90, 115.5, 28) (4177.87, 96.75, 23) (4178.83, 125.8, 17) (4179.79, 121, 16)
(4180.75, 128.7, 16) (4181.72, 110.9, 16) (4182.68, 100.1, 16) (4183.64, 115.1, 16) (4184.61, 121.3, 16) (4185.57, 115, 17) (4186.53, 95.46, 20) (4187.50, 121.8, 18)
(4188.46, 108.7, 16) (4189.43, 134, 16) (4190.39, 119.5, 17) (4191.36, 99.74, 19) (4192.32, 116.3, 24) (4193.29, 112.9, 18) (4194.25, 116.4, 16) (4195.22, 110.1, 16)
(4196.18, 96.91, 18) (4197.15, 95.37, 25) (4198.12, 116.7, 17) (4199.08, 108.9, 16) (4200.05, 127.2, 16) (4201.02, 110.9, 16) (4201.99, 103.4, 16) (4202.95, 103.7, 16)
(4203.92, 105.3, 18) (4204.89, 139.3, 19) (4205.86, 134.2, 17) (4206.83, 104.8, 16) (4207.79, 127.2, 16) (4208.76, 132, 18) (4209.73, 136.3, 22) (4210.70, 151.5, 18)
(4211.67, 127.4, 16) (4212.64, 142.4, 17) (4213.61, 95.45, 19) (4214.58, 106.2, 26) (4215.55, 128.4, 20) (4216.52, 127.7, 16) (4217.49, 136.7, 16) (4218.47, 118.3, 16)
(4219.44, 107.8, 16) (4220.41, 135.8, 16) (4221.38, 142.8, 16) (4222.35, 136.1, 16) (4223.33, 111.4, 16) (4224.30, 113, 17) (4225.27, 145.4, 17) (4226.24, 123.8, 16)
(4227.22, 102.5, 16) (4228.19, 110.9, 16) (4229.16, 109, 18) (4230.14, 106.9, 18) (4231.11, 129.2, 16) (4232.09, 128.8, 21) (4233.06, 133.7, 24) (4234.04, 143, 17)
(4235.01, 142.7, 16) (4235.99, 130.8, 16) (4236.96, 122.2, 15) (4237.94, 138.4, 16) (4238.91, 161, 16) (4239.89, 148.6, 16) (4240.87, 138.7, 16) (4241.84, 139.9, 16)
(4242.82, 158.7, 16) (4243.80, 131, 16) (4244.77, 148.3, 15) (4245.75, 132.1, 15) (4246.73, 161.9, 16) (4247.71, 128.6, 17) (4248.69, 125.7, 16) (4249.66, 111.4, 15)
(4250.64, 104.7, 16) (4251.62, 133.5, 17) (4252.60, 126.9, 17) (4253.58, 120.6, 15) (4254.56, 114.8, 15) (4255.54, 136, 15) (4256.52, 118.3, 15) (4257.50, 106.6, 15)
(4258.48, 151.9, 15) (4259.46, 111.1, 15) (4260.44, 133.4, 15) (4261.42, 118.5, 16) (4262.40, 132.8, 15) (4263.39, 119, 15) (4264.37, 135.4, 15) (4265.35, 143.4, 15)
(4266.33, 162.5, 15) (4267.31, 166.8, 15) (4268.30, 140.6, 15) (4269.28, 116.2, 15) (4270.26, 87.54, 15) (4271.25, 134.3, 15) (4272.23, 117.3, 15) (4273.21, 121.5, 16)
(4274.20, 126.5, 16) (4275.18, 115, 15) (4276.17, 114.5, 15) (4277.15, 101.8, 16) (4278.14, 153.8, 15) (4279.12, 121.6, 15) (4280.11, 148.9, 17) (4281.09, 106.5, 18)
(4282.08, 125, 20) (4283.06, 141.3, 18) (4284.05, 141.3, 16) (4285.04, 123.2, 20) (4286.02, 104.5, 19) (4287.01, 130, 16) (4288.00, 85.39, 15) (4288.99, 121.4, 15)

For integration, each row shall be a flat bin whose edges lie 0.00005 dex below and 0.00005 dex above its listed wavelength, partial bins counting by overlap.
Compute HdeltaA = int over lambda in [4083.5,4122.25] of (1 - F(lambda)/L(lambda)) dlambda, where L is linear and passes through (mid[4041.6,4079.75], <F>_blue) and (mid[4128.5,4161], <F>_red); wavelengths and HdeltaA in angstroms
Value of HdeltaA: 1.2 angstroms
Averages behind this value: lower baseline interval 115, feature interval 116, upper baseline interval 125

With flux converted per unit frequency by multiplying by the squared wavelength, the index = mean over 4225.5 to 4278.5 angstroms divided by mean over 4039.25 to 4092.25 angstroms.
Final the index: 1.22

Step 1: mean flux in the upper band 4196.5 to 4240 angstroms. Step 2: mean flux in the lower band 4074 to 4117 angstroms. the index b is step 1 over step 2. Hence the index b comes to 1.09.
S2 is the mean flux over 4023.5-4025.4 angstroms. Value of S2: 117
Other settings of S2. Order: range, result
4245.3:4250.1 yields 132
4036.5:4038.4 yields 121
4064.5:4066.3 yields 119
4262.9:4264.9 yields 128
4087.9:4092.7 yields 123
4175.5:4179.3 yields 110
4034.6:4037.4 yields 129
